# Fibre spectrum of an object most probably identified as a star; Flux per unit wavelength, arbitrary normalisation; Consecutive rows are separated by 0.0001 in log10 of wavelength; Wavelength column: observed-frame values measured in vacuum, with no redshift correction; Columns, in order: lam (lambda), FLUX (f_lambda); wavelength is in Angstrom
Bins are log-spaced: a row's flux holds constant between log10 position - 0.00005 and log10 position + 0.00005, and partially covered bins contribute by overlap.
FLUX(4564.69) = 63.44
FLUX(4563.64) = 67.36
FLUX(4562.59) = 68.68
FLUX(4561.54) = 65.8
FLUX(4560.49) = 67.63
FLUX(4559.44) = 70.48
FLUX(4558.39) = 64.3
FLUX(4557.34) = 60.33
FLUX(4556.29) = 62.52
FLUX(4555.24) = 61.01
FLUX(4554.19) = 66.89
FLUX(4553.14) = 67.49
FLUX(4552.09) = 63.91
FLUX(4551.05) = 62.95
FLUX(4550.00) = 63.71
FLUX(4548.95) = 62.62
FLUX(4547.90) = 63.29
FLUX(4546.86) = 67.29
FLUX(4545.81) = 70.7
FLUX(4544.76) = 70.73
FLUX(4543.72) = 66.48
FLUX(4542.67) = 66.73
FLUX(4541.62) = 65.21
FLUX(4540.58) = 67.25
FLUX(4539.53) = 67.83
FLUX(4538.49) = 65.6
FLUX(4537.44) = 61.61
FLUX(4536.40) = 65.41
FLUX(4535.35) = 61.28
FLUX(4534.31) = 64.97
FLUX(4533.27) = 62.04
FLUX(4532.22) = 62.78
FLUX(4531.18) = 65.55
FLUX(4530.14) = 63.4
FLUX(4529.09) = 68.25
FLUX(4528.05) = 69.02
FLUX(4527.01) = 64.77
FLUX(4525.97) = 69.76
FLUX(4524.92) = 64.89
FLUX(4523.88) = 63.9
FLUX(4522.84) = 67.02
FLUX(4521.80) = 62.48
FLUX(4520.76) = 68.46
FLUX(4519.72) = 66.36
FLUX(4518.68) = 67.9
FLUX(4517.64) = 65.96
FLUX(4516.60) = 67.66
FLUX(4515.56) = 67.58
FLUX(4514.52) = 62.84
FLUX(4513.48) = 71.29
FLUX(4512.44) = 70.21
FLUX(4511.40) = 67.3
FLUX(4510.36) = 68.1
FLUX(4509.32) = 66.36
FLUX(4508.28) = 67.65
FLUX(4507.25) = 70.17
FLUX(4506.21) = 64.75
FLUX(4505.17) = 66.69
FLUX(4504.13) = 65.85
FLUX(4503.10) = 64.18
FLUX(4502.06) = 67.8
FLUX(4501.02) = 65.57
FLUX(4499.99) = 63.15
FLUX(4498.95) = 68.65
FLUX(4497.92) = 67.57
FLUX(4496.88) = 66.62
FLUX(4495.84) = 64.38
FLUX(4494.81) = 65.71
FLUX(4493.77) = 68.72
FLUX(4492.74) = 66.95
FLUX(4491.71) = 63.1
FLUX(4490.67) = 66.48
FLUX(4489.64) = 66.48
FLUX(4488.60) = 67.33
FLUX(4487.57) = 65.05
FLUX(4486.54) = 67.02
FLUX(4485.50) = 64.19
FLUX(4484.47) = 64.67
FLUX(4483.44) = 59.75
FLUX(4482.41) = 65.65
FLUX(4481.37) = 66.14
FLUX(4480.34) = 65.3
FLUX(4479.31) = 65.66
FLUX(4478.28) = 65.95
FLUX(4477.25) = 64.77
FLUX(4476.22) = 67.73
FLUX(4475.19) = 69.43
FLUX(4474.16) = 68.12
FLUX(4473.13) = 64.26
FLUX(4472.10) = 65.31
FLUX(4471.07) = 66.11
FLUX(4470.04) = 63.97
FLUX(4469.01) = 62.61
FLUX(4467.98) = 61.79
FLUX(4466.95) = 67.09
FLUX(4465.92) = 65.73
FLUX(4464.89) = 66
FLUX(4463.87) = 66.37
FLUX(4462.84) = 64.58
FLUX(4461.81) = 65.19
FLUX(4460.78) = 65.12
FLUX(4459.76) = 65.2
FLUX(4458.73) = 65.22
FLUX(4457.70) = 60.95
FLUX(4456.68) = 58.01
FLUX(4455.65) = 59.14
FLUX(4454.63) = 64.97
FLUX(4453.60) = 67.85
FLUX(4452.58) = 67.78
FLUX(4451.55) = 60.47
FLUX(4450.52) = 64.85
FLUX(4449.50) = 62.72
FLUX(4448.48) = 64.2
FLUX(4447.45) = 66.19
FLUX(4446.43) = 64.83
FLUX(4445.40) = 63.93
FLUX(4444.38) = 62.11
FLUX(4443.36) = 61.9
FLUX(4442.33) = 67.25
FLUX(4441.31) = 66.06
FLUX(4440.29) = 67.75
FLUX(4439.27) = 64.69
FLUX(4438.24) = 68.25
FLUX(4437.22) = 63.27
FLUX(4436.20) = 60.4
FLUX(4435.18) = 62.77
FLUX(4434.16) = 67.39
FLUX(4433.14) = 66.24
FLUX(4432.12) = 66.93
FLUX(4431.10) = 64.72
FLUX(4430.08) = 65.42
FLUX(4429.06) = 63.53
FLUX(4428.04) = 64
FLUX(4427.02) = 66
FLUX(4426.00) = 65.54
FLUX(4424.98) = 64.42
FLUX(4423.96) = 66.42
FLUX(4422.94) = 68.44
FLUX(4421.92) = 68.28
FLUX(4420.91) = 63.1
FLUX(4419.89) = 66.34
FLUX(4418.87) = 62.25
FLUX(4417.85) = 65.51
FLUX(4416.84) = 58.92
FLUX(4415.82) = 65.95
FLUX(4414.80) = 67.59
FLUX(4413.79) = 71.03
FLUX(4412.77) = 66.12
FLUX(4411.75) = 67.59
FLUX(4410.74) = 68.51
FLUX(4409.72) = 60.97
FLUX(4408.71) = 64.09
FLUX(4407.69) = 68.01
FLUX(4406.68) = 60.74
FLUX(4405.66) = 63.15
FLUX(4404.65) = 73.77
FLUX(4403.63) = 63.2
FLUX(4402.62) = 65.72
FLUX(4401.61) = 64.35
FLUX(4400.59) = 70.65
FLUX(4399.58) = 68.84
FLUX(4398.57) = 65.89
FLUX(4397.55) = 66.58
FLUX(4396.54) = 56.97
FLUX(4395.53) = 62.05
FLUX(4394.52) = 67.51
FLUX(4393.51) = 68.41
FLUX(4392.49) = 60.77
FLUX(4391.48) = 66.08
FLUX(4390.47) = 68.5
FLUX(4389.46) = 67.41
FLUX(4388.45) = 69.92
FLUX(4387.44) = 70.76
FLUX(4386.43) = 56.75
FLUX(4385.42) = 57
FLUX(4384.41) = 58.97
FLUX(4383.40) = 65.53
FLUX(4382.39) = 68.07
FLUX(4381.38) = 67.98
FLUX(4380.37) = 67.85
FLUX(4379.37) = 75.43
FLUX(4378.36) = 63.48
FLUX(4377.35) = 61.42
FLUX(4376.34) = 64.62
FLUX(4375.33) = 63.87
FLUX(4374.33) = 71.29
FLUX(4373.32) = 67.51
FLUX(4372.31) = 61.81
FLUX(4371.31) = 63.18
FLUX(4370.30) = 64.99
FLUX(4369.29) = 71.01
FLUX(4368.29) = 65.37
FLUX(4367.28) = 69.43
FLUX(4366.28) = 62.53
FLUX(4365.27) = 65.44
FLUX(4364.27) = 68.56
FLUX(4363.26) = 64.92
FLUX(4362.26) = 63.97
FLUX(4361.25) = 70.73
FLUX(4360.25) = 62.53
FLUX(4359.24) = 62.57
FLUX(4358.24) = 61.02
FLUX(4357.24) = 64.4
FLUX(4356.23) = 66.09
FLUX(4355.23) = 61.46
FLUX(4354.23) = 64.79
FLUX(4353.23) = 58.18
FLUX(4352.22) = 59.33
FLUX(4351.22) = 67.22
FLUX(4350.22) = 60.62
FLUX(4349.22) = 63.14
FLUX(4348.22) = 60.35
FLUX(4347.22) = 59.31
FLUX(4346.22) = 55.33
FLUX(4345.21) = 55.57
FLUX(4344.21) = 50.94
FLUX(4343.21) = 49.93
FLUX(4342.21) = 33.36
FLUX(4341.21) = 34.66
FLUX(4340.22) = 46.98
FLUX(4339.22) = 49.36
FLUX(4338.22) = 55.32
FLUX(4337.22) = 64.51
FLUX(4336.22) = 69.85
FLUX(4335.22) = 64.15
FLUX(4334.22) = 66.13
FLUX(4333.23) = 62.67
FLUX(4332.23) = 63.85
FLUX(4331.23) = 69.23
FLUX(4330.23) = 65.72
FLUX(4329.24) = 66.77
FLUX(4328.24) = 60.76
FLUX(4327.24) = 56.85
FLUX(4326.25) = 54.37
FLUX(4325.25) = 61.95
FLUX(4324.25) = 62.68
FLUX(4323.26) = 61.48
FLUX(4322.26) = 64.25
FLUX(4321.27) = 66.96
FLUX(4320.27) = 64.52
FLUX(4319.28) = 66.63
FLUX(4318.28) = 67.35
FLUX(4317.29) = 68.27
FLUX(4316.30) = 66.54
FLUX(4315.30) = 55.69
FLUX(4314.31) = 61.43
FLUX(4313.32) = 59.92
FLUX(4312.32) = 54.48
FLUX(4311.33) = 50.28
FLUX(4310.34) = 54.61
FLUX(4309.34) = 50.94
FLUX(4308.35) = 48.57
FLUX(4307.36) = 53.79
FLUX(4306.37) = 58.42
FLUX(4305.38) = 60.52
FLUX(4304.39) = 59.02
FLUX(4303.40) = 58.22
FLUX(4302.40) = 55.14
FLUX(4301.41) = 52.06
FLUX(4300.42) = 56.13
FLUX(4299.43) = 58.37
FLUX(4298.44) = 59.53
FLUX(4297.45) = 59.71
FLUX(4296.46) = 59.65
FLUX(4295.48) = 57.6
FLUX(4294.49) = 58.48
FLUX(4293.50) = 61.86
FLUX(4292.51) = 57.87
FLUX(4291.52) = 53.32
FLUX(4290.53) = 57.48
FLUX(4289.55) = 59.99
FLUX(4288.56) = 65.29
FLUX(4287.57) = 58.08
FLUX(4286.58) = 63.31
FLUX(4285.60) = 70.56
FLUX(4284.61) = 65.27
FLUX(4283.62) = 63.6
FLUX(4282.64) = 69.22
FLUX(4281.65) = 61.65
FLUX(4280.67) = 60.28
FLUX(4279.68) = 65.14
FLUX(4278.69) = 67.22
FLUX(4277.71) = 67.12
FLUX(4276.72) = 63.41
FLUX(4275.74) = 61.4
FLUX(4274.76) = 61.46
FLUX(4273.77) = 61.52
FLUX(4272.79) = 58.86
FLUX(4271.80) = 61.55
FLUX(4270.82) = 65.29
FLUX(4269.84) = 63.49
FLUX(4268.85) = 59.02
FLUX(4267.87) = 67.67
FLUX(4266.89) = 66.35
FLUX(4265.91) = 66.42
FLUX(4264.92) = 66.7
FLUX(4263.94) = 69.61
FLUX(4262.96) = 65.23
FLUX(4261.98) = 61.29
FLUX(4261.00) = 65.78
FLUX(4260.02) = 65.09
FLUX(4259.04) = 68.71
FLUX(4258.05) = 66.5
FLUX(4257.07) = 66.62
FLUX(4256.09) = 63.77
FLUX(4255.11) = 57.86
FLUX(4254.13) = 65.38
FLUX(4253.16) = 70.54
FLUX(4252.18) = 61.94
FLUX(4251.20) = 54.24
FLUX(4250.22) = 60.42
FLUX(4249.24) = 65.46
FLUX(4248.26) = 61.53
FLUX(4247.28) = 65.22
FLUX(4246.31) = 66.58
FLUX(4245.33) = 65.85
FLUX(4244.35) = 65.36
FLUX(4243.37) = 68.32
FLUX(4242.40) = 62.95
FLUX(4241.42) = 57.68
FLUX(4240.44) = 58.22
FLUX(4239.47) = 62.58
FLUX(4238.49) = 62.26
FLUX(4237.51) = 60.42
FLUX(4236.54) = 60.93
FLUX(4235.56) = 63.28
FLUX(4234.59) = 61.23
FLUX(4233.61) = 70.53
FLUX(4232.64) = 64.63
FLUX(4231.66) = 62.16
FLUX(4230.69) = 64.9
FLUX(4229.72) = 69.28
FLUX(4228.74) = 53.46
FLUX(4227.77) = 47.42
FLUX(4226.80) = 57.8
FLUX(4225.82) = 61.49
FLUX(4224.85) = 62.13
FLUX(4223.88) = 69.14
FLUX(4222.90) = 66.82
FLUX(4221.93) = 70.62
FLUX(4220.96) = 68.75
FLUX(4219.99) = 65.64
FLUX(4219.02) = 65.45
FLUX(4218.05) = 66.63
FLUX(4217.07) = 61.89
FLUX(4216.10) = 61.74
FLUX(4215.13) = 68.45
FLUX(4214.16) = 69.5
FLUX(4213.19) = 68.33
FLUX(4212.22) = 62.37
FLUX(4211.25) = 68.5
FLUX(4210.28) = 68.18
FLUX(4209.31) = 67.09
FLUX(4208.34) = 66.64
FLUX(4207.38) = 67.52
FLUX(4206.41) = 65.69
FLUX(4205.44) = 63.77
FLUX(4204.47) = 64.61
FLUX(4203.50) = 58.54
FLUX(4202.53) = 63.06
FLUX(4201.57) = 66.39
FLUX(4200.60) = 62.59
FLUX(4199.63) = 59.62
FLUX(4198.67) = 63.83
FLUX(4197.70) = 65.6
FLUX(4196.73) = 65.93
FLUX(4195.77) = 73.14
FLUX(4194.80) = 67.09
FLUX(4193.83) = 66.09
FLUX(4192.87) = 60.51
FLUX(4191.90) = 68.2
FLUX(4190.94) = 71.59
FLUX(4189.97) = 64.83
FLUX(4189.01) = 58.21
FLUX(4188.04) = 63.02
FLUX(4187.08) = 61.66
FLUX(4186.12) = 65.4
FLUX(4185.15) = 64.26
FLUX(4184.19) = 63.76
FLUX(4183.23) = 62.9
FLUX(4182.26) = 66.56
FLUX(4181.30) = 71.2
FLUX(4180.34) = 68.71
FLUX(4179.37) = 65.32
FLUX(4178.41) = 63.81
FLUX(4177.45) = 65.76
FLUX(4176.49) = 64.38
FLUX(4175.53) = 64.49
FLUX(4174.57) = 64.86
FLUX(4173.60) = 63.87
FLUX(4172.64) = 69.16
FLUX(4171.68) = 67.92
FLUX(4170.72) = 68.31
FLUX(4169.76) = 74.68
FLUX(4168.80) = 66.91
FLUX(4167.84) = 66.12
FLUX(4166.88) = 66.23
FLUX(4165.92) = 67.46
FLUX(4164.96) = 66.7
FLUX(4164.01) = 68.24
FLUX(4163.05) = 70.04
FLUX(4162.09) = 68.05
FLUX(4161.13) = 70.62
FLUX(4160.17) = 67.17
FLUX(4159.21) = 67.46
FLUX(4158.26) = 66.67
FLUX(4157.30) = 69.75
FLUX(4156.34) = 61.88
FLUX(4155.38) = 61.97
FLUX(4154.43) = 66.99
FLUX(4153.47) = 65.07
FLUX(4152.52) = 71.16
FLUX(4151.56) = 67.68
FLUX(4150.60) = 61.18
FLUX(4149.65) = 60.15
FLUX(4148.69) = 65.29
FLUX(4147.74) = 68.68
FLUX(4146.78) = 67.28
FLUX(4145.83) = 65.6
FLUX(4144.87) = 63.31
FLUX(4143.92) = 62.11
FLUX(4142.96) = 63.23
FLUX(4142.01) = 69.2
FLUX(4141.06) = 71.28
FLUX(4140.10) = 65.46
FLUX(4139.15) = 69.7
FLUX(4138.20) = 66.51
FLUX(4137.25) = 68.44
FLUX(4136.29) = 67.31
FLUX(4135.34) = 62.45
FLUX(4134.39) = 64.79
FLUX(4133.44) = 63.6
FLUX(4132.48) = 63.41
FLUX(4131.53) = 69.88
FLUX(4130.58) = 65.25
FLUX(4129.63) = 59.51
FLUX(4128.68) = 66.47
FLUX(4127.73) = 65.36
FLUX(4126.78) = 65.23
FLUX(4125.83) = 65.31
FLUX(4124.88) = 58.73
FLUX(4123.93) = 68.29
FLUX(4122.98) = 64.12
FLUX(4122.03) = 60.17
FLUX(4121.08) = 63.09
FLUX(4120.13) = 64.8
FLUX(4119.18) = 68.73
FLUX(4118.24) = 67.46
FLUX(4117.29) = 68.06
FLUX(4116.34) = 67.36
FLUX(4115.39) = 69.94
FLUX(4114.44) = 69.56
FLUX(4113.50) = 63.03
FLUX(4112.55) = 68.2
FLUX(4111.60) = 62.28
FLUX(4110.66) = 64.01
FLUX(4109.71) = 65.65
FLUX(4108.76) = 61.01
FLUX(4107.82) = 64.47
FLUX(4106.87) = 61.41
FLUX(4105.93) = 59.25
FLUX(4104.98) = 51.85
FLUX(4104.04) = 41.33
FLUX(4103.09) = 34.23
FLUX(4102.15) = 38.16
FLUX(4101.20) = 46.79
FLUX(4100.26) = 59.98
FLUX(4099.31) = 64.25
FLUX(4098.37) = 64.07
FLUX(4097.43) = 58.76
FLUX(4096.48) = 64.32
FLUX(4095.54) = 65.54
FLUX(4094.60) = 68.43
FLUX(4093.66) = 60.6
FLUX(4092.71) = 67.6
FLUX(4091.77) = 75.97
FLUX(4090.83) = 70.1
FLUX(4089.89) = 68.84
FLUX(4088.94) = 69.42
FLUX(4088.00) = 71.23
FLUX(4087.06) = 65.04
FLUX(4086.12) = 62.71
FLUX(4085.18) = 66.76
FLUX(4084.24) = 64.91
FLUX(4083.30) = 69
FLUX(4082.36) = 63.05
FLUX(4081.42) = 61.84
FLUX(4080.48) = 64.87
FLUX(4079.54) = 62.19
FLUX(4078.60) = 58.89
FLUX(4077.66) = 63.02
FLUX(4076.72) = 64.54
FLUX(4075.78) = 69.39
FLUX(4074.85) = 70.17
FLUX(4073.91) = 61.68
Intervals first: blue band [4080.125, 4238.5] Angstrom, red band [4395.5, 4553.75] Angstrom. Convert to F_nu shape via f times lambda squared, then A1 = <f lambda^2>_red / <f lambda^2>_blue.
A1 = 1.17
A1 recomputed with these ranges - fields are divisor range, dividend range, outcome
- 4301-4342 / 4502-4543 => 1.22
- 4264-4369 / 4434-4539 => 1.16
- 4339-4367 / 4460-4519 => 1.19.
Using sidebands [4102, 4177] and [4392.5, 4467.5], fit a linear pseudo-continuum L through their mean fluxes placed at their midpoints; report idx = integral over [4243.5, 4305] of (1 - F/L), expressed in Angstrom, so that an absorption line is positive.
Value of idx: 2.2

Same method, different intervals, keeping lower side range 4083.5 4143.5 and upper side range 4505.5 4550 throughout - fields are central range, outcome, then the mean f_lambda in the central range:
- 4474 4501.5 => 0.04 Angstrom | 65.9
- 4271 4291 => 0.49 Angstrom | 63.2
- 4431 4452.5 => 0.34 Angstrom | 64.7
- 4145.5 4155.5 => -0.27 Angstrom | 65.7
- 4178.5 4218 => -0.66 Angstrom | 65.3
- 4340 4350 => 2.12 Angstrom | 51.4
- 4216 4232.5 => 0.28 Angstrom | 63.3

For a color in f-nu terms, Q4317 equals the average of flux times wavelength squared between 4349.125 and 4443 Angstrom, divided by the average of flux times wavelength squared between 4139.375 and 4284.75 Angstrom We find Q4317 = 1.1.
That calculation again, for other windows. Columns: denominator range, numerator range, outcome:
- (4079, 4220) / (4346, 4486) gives 1.13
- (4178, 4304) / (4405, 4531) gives 1.15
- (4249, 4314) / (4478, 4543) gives 1.20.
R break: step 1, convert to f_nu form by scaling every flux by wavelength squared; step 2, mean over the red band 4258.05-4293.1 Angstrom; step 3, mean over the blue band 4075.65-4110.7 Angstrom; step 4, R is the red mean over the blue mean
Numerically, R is 1.1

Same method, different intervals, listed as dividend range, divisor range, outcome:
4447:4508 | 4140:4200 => 1.14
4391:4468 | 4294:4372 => 1.13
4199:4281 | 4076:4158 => 1.06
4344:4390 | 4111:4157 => 1.09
